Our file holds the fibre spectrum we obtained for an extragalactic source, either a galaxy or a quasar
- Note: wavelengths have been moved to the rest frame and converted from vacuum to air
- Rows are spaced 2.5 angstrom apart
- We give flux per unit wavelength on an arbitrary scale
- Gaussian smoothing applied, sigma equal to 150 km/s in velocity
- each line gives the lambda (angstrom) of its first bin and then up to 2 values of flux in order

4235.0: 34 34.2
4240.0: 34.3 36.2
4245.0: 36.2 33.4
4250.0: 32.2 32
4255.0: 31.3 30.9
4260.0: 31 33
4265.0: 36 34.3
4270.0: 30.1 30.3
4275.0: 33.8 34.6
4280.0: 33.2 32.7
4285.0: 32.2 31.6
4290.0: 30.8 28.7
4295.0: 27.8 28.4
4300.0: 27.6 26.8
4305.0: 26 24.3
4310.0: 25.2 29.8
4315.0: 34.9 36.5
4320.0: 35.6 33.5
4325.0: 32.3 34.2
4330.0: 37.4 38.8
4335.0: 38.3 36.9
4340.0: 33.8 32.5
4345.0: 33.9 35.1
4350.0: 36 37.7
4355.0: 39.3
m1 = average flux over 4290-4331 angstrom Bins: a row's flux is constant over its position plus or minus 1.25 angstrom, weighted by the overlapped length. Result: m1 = 30.5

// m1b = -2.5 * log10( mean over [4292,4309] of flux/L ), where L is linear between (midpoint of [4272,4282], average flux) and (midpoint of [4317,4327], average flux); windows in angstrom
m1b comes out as 0.24 mag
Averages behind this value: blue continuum 33.2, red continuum 34.3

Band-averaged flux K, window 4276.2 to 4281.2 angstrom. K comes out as 33.9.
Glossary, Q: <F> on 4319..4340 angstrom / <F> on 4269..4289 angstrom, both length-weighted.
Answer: 1.11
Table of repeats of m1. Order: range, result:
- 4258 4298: 31.8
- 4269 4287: 32.4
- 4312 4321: 34.5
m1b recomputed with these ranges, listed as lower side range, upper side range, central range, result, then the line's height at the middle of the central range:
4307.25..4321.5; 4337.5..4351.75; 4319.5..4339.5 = -0.09 mag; 33.1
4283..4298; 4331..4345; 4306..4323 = 0.06 mag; 33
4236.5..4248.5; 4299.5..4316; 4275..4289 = -0.08 mag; 30.5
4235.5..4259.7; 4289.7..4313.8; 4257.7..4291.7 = -0.07 mag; 30.4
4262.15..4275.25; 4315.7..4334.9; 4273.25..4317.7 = 0.14 mag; 34.2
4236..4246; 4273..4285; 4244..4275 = 0.05 mag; 34.2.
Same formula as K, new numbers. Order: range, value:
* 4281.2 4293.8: 31.2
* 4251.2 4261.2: 31.3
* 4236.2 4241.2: 34.2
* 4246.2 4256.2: 32.2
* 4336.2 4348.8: 34.5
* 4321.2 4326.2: 32.9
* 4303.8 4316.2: 28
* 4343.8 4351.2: 35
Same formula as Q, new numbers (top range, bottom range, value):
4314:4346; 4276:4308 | 1.19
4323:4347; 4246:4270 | 1.08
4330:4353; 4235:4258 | 1.07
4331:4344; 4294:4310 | 1.35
